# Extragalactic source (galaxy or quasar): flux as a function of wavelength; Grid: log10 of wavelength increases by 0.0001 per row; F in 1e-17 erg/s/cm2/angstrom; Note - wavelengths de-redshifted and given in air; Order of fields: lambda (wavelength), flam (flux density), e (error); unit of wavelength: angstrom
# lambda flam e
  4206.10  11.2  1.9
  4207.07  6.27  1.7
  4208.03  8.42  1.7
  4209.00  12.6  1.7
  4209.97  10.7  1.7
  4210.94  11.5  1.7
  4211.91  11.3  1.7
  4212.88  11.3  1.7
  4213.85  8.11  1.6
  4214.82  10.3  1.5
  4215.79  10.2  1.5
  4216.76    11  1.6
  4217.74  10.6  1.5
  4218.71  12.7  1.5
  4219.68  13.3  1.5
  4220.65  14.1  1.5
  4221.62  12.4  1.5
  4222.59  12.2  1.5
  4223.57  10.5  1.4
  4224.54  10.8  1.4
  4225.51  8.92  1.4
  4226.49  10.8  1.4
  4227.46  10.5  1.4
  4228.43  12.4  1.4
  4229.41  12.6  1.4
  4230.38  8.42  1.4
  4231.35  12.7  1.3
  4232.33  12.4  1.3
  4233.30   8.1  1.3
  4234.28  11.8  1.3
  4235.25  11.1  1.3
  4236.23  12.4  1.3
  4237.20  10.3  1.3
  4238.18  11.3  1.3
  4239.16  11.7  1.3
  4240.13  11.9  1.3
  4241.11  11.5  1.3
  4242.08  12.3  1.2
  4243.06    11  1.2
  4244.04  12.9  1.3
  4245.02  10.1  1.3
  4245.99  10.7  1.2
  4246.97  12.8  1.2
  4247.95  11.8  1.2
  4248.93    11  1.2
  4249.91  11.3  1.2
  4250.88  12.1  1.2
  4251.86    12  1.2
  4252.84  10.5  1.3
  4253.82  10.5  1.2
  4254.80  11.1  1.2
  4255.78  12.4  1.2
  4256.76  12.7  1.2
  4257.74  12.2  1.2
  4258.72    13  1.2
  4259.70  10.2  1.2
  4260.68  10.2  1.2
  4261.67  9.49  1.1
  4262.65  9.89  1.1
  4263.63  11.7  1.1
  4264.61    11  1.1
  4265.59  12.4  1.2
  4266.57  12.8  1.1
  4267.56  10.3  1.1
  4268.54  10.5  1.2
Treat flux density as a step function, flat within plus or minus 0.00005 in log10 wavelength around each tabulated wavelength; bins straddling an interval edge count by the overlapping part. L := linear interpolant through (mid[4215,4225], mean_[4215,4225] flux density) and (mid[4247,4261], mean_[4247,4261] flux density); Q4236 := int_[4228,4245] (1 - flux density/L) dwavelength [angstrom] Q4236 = 0.3 angstrom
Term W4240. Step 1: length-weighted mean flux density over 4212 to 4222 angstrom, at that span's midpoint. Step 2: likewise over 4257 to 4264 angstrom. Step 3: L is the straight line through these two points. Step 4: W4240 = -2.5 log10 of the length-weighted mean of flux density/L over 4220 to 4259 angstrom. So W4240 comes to -0.03 mag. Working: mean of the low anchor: 11.4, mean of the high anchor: 11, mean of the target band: 11.5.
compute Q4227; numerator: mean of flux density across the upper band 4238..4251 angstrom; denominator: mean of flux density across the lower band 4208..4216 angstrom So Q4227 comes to 1.09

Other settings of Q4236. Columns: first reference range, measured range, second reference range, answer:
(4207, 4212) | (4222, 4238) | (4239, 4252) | 0.1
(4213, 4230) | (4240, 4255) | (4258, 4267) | -0.3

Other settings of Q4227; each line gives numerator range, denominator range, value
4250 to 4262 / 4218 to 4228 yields 0.98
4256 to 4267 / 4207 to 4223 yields 1.03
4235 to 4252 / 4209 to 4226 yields 1.03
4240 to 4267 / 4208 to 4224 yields 1.01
